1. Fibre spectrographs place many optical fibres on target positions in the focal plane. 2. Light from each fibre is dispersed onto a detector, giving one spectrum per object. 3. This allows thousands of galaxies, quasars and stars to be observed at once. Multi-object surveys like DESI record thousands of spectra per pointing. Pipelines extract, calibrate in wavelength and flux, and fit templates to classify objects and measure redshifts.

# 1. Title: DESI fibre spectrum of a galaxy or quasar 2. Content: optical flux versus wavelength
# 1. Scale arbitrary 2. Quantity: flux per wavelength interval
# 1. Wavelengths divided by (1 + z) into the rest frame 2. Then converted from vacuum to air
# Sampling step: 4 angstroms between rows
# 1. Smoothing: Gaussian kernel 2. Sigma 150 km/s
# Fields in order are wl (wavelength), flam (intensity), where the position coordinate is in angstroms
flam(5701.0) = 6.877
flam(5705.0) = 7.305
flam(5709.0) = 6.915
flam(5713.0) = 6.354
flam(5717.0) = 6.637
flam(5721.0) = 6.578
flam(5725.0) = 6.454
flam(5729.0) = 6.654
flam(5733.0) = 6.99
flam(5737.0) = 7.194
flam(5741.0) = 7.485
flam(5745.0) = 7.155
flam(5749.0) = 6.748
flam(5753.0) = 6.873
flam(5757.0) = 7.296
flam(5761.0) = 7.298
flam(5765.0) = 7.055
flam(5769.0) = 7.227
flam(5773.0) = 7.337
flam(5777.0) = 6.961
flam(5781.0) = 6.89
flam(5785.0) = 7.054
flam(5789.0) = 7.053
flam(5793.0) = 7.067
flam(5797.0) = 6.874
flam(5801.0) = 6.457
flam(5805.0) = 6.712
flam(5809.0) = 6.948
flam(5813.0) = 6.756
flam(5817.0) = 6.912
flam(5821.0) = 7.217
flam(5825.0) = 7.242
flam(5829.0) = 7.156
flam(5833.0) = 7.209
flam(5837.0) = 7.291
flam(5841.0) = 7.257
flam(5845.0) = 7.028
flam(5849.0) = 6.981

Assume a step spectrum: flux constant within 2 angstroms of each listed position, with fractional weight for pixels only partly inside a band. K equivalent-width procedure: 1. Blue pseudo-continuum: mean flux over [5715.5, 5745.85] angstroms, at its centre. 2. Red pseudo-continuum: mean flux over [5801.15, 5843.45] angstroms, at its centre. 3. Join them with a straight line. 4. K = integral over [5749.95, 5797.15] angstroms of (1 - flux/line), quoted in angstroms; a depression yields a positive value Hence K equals -0.8 angstroms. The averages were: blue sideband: 6.89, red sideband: 7.04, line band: 7.08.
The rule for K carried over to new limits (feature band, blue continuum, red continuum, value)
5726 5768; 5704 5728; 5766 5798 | -1.2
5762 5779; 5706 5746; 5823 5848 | -0.4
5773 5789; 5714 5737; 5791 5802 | -0.5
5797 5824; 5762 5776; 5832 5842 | 1.4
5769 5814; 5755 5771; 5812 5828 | 1.3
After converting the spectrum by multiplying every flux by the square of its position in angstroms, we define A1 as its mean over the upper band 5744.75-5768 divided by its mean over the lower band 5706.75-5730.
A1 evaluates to 1.1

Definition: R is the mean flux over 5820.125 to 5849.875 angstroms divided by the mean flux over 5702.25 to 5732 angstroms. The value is 1.1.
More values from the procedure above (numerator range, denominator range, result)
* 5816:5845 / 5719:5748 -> 1.04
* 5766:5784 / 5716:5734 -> 1.07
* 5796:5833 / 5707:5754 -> 1.01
